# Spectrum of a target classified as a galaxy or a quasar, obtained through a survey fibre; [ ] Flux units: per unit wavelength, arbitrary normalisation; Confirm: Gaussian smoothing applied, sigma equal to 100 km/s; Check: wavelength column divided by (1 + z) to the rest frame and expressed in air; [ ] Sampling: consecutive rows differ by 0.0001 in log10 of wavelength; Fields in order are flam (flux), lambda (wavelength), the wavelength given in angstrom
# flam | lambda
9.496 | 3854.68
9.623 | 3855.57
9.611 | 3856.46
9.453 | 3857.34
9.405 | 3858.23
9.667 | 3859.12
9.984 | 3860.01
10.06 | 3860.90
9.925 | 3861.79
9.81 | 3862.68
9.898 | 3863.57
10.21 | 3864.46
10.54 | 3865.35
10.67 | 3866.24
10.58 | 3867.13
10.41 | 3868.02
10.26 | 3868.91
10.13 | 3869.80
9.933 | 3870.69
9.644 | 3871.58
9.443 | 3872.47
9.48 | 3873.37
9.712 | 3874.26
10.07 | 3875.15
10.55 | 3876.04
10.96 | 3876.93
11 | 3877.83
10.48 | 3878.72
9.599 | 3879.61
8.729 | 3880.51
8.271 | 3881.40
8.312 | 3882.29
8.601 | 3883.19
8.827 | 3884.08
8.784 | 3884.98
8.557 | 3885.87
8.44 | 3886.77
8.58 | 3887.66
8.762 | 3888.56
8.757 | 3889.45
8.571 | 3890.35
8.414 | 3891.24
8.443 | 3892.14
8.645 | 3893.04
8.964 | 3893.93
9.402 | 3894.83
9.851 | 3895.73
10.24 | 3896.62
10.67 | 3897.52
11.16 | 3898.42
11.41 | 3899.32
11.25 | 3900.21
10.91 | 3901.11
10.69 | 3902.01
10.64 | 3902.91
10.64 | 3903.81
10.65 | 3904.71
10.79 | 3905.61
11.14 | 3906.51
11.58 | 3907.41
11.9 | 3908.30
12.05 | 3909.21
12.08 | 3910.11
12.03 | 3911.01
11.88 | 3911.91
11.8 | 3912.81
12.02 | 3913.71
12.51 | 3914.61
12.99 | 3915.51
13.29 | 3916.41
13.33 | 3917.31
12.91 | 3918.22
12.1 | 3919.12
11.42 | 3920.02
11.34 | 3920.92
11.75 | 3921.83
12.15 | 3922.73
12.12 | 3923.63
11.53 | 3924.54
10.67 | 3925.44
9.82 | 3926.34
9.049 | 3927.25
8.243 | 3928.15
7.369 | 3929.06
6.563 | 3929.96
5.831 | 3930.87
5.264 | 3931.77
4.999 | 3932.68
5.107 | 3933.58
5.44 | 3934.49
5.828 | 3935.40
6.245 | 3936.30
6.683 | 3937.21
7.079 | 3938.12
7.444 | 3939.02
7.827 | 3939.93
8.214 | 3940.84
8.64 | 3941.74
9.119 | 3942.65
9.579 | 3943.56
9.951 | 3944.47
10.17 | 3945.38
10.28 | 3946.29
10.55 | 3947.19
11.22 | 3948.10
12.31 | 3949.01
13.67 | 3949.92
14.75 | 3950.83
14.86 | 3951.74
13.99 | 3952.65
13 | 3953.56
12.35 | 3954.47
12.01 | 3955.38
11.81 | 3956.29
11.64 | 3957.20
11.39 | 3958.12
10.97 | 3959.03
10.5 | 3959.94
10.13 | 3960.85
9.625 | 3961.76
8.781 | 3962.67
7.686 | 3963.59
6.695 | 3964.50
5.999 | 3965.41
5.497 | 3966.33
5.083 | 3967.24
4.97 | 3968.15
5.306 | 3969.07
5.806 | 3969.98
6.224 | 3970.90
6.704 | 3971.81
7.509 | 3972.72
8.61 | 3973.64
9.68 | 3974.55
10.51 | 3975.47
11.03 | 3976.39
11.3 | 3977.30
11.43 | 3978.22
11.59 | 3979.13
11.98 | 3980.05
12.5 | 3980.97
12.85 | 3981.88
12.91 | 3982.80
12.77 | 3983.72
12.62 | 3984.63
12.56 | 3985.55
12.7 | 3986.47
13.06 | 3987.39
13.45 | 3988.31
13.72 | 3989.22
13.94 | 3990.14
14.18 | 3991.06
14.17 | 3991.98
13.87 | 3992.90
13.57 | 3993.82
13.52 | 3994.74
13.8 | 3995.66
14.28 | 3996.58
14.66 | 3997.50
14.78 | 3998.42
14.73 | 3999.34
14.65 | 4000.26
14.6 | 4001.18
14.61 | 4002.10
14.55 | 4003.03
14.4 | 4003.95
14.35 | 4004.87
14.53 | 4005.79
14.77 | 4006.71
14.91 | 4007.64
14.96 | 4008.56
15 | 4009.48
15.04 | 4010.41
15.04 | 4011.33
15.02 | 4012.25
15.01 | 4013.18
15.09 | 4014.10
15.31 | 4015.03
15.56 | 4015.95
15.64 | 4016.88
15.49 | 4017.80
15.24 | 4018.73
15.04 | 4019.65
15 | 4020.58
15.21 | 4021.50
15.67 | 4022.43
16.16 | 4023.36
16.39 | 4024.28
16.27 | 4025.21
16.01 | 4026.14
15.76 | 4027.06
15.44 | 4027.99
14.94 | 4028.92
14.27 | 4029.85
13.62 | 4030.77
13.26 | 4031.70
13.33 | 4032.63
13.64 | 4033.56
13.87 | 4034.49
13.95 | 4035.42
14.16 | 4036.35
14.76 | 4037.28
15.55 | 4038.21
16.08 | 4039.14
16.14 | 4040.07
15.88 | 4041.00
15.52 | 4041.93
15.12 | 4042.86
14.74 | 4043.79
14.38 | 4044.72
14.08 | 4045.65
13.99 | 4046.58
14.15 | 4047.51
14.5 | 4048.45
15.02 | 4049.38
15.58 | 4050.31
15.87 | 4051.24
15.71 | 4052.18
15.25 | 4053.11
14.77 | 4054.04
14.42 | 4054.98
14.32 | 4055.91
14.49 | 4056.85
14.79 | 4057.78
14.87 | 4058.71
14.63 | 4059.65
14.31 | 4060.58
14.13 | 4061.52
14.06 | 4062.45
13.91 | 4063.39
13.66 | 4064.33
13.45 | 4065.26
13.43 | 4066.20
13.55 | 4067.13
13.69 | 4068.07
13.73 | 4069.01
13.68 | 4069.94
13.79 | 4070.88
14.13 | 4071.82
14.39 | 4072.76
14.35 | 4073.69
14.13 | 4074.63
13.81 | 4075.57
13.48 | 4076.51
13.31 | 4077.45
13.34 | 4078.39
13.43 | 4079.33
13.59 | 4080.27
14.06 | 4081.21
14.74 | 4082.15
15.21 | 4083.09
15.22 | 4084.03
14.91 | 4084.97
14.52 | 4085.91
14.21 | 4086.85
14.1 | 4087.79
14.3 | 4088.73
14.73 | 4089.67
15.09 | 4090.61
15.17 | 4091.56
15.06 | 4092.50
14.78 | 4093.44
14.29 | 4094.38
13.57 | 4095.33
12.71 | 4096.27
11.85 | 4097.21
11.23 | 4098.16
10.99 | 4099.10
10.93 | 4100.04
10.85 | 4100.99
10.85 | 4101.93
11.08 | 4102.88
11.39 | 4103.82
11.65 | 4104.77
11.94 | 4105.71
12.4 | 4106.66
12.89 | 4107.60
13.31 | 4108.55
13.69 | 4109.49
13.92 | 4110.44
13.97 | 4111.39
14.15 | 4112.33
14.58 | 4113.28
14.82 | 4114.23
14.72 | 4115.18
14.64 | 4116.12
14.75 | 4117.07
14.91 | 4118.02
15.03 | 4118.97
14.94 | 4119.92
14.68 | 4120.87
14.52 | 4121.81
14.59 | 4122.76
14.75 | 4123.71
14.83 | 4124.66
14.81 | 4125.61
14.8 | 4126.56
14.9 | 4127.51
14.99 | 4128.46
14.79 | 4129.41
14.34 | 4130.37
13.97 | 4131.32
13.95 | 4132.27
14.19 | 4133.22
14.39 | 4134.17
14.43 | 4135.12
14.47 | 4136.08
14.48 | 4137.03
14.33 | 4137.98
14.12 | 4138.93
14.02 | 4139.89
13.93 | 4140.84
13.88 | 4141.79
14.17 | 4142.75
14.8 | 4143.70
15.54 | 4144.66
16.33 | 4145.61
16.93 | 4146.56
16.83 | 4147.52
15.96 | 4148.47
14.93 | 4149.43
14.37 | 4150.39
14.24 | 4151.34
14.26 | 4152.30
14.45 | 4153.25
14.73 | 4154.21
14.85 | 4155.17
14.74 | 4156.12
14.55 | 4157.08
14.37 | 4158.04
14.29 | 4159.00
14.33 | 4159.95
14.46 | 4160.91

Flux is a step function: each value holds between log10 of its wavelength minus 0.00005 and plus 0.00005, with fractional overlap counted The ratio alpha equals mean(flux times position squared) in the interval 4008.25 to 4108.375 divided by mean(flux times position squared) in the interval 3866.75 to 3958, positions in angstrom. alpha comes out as 1.5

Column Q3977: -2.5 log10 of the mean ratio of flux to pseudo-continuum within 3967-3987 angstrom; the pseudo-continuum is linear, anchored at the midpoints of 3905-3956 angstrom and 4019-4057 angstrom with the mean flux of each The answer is 0.24 mag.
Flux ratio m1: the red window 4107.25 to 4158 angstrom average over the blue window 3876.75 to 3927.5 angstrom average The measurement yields 1.38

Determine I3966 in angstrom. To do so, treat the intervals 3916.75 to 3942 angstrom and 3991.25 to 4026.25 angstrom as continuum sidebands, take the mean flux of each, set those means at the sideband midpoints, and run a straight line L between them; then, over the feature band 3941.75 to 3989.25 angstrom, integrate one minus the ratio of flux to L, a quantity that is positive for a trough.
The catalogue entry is 4.24 angstrom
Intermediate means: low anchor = 8.77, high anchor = 14.9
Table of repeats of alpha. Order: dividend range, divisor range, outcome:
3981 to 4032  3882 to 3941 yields 1.57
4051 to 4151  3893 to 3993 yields 1.48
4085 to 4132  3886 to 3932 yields 1.45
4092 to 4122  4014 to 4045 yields 0.92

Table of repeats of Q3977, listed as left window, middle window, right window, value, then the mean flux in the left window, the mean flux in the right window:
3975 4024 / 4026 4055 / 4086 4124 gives -0.07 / 14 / 13.6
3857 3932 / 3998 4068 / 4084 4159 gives -0.18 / 10.2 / 14.1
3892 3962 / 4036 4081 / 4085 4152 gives -0.12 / 10.4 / 14.1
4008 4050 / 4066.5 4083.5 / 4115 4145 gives 0.07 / 15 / 14.5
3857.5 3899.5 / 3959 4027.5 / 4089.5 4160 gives -0.07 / 9.62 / 14.1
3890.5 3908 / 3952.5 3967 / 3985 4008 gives 0.25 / 10.3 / 14.1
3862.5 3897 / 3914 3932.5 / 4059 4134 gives -0.01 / 9.5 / 13.9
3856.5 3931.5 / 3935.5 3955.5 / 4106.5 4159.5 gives 0.08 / 10.2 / 14.6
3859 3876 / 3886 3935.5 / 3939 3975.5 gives -0.03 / 10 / 9.55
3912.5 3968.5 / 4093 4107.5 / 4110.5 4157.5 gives 0.15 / 9.78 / 14.7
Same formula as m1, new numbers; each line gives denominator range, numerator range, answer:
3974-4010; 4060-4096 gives 1.05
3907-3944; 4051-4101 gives 1.44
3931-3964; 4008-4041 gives 1.56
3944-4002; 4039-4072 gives 1.28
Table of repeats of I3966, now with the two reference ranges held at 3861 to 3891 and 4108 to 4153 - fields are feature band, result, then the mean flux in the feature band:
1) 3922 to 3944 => 5.6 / 8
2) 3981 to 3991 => -1.1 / 13.1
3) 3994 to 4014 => -4.1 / 14.6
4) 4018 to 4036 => -3.3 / 14.9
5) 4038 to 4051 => -2.1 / 15.1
